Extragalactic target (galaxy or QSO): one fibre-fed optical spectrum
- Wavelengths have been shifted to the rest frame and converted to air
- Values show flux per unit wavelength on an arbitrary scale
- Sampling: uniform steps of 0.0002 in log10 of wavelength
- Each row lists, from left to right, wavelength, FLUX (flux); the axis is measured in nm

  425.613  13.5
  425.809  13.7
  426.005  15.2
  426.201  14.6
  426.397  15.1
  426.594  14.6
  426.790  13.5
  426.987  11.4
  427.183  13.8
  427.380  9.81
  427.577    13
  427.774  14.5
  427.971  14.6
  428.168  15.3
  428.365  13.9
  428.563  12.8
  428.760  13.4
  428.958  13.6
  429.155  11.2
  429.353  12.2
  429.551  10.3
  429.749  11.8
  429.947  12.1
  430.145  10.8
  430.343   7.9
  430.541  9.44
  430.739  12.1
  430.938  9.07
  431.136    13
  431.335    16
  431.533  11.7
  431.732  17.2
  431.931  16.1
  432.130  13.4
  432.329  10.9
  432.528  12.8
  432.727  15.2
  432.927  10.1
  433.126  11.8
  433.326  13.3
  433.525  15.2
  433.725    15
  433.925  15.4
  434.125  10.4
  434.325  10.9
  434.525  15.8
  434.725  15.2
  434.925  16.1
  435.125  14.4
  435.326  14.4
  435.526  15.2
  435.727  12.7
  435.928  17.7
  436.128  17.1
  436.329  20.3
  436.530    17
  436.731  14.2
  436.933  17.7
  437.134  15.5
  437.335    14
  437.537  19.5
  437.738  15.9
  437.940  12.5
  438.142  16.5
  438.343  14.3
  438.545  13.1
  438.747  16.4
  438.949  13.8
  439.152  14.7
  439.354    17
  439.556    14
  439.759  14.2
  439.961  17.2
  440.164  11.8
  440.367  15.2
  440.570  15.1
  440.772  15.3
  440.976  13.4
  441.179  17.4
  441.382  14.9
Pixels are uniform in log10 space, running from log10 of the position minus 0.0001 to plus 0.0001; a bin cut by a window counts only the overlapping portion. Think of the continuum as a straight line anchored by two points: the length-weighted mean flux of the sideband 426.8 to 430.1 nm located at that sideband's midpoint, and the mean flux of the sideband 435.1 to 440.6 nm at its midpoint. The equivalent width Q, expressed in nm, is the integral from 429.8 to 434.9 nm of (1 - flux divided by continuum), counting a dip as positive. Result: 0.36 nm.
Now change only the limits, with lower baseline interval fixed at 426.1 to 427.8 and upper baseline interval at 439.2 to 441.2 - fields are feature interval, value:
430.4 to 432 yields 0.112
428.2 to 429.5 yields 0.065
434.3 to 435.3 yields -0.032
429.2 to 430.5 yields 0.273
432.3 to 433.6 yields 0.116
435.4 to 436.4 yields -0.139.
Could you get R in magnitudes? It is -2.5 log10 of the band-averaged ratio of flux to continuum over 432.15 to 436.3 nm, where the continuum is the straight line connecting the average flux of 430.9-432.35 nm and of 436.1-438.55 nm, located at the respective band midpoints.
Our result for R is 0.06 mag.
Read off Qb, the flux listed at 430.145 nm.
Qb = 10.8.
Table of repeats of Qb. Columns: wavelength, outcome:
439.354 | 17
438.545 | 13.1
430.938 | 9.07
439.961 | 17.2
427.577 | 13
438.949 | 13.8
